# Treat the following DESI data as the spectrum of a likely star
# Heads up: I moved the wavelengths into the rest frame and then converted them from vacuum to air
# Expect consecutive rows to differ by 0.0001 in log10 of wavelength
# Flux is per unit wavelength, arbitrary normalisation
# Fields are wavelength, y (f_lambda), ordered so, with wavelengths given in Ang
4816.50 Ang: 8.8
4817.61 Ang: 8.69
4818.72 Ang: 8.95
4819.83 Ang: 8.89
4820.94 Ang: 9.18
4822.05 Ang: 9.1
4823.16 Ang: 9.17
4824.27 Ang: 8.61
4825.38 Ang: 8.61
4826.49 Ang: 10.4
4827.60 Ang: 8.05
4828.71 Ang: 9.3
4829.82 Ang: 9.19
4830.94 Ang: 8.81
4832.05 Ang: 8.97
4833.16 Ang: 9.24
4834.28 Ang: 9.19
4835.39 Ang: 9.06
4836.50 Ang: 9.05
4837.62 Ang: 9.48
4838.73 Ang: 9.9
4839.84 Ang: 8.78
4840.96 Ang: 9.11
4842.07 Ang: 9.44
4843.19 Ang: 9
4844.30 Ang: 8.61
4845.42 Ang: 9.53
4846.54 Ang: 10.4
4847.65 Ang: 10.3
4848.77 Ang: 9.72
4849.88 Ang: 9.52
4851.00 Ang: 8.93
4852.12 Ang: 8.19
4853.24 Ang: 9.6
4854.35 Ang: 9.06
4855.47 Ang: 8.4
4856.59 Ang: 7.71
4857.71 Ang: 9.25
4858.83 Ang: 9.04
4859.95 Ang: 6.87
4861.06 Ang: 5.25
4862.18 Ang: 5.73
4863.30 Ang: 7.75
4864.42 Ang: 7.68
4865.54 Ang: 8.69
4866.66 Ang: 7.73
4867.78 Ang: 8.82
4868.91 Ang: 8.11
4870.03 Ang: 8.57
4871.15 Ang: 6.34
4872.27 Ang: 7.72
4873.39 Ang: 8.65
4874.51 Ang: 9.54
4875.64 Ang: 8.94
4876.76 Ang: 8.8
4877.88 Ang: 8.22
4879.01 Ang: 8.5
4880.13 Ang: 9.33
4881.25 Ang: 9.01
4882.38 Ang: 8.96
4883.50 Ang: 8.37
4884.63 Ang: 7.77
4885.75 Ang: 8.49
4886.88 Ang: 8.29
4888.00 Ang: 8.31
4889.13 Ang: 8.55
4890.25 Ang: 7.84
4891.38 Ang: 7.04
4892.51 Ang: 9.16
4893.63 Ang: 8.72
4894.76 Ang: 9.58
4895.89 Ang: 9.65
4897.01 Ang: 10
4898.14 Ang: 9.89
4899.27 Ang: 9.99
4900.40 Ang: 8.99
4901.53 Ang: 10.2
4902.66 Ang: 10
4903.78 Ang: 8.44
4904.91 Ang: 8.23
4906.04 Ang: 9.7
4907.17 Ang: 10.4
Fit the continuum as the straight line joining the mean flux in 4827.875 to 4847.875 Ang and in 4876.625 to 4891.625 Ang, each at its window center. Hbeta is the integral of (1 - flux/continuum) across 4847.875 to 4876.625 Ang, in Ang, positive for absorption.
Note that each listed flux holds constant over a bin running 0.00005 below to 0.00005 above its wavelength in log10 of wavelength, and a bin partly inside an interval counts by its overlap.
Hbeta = 1.80 Ang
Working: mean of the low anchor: 9.26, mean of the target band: 8.26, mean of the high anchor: 8.41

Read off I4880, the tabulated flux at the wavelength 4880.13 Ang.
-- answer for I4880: 9.33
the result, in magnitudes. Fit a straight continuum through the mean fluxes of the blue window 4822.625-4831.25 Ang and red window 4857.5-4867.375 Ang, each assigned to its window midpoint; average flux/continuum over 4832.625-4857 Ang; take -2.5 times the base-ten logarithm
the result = -0.12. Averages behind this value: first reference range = 9.02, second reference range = 7.52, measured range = 9.2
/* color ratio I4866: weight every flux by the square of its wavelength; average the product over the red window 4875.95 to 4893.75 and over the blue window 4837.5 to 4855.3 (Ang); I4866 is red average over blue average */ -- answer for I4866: 0.9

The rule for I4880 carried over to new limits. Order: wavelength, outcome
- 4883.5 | 8.37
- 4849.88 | 9.52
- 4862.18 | 5.73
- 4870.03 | 8.57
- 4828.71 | 9.3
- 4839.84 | 8.78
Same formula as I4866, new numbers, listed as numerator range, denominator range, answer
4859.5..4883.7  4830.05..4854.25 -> 0.88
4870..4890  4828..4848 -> 0.93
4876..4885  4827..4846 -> 0.97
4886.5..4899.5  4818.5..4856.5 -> 1.00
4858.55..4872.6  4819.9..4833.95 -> 0.85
